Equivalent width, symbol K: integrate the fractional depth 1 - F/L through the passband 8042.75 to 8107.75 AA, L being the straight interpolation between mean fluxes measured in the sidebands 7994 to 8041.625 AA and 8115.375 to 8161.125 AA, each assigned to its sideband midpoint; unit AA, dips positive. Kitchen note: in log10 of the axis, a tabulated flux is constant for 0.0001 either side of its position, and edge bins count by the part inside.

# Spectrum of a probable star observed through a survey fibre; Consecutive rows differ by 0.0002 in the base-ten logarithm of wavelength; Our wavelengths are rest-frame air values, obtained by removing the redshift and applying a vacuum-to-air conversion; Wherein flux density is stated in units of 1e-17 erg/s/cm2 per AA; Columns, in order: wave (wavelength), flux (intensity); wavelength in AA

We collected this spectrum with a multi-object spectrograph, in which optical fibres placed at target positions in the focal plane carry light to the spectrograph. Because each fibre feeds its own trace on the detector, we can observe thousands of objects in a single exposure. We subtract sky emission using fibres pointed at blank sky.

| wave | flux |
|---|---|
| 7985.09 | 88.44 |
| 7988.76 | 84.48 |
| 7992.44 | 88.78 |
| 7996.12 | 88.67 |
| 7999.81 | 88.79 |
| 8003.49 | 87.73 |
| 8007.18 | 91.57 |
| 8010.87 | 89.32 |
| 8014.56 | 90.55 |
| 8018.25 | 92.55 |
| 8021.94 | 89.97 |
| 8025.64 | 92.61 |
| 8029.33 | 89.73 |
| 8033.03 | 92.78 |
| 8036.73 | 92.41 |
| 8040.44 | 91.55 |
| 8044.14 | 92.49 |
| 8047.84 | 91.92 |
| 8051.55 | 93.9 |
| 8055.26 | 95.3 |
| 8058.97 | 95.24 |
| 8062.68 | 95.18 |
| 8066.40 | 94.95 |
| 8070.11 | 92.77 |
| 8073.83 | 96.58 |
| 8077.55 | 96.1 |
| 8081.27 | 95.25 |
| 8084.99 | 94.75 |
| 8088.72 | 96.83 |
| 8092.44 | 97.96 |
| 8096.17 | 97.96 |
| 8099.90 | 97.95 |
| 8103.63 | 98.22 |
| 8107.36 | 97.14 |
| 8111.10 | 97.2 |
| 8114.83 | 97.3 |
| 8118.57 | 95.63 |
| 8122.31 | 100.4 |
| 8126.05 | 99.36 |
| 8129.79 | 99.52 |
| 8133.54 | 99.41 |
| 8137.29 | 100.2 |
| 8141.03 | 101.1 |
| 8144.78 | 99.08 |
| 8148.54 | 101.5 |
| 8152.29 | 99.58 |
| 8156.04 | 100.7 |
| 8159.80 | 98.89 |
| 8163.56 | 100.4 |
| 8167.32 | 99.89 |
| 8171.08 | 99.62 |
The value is -0.5 AA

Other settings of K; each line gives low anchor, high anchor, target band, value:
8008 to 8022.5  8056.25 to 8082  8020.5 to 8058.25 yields 0.1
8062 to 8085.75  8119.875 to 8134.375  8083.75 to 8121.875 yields 0.1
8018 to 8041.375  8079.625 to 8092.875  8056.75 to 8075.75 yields -0.1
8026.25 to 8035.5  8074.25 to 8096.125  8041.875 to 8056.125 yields 0.0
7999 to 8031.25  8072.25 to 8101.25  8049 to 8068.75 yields -0.1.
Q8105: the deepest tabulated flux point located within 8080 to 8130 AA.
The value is 94.75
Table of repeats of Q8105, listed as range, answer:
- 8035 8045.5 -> 91.55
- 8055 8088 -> 92.77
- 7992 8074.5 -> 87.73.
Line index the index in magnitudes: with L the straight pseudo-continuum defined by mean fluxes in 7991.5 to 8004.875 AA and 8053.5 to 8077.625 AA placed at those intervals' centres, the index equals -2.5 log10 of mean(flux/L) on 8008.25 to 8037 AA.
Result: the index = 0.00 mag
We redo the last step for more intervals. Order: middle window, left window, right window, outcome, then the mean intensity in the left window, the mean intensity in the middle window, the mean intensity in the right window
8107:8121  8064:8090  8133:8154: 0.01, 95.3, 96.9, 100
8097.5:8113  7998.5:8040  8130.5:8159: -0.01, 90.8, 97.7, 100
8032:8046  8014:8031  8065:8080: 0.00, 91.2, 92.3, 95.1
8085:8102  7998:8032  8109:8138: -0.01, 90.4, 97.4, 98.5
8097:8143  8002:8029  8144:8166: -0.01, 90.6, 98.6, 100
